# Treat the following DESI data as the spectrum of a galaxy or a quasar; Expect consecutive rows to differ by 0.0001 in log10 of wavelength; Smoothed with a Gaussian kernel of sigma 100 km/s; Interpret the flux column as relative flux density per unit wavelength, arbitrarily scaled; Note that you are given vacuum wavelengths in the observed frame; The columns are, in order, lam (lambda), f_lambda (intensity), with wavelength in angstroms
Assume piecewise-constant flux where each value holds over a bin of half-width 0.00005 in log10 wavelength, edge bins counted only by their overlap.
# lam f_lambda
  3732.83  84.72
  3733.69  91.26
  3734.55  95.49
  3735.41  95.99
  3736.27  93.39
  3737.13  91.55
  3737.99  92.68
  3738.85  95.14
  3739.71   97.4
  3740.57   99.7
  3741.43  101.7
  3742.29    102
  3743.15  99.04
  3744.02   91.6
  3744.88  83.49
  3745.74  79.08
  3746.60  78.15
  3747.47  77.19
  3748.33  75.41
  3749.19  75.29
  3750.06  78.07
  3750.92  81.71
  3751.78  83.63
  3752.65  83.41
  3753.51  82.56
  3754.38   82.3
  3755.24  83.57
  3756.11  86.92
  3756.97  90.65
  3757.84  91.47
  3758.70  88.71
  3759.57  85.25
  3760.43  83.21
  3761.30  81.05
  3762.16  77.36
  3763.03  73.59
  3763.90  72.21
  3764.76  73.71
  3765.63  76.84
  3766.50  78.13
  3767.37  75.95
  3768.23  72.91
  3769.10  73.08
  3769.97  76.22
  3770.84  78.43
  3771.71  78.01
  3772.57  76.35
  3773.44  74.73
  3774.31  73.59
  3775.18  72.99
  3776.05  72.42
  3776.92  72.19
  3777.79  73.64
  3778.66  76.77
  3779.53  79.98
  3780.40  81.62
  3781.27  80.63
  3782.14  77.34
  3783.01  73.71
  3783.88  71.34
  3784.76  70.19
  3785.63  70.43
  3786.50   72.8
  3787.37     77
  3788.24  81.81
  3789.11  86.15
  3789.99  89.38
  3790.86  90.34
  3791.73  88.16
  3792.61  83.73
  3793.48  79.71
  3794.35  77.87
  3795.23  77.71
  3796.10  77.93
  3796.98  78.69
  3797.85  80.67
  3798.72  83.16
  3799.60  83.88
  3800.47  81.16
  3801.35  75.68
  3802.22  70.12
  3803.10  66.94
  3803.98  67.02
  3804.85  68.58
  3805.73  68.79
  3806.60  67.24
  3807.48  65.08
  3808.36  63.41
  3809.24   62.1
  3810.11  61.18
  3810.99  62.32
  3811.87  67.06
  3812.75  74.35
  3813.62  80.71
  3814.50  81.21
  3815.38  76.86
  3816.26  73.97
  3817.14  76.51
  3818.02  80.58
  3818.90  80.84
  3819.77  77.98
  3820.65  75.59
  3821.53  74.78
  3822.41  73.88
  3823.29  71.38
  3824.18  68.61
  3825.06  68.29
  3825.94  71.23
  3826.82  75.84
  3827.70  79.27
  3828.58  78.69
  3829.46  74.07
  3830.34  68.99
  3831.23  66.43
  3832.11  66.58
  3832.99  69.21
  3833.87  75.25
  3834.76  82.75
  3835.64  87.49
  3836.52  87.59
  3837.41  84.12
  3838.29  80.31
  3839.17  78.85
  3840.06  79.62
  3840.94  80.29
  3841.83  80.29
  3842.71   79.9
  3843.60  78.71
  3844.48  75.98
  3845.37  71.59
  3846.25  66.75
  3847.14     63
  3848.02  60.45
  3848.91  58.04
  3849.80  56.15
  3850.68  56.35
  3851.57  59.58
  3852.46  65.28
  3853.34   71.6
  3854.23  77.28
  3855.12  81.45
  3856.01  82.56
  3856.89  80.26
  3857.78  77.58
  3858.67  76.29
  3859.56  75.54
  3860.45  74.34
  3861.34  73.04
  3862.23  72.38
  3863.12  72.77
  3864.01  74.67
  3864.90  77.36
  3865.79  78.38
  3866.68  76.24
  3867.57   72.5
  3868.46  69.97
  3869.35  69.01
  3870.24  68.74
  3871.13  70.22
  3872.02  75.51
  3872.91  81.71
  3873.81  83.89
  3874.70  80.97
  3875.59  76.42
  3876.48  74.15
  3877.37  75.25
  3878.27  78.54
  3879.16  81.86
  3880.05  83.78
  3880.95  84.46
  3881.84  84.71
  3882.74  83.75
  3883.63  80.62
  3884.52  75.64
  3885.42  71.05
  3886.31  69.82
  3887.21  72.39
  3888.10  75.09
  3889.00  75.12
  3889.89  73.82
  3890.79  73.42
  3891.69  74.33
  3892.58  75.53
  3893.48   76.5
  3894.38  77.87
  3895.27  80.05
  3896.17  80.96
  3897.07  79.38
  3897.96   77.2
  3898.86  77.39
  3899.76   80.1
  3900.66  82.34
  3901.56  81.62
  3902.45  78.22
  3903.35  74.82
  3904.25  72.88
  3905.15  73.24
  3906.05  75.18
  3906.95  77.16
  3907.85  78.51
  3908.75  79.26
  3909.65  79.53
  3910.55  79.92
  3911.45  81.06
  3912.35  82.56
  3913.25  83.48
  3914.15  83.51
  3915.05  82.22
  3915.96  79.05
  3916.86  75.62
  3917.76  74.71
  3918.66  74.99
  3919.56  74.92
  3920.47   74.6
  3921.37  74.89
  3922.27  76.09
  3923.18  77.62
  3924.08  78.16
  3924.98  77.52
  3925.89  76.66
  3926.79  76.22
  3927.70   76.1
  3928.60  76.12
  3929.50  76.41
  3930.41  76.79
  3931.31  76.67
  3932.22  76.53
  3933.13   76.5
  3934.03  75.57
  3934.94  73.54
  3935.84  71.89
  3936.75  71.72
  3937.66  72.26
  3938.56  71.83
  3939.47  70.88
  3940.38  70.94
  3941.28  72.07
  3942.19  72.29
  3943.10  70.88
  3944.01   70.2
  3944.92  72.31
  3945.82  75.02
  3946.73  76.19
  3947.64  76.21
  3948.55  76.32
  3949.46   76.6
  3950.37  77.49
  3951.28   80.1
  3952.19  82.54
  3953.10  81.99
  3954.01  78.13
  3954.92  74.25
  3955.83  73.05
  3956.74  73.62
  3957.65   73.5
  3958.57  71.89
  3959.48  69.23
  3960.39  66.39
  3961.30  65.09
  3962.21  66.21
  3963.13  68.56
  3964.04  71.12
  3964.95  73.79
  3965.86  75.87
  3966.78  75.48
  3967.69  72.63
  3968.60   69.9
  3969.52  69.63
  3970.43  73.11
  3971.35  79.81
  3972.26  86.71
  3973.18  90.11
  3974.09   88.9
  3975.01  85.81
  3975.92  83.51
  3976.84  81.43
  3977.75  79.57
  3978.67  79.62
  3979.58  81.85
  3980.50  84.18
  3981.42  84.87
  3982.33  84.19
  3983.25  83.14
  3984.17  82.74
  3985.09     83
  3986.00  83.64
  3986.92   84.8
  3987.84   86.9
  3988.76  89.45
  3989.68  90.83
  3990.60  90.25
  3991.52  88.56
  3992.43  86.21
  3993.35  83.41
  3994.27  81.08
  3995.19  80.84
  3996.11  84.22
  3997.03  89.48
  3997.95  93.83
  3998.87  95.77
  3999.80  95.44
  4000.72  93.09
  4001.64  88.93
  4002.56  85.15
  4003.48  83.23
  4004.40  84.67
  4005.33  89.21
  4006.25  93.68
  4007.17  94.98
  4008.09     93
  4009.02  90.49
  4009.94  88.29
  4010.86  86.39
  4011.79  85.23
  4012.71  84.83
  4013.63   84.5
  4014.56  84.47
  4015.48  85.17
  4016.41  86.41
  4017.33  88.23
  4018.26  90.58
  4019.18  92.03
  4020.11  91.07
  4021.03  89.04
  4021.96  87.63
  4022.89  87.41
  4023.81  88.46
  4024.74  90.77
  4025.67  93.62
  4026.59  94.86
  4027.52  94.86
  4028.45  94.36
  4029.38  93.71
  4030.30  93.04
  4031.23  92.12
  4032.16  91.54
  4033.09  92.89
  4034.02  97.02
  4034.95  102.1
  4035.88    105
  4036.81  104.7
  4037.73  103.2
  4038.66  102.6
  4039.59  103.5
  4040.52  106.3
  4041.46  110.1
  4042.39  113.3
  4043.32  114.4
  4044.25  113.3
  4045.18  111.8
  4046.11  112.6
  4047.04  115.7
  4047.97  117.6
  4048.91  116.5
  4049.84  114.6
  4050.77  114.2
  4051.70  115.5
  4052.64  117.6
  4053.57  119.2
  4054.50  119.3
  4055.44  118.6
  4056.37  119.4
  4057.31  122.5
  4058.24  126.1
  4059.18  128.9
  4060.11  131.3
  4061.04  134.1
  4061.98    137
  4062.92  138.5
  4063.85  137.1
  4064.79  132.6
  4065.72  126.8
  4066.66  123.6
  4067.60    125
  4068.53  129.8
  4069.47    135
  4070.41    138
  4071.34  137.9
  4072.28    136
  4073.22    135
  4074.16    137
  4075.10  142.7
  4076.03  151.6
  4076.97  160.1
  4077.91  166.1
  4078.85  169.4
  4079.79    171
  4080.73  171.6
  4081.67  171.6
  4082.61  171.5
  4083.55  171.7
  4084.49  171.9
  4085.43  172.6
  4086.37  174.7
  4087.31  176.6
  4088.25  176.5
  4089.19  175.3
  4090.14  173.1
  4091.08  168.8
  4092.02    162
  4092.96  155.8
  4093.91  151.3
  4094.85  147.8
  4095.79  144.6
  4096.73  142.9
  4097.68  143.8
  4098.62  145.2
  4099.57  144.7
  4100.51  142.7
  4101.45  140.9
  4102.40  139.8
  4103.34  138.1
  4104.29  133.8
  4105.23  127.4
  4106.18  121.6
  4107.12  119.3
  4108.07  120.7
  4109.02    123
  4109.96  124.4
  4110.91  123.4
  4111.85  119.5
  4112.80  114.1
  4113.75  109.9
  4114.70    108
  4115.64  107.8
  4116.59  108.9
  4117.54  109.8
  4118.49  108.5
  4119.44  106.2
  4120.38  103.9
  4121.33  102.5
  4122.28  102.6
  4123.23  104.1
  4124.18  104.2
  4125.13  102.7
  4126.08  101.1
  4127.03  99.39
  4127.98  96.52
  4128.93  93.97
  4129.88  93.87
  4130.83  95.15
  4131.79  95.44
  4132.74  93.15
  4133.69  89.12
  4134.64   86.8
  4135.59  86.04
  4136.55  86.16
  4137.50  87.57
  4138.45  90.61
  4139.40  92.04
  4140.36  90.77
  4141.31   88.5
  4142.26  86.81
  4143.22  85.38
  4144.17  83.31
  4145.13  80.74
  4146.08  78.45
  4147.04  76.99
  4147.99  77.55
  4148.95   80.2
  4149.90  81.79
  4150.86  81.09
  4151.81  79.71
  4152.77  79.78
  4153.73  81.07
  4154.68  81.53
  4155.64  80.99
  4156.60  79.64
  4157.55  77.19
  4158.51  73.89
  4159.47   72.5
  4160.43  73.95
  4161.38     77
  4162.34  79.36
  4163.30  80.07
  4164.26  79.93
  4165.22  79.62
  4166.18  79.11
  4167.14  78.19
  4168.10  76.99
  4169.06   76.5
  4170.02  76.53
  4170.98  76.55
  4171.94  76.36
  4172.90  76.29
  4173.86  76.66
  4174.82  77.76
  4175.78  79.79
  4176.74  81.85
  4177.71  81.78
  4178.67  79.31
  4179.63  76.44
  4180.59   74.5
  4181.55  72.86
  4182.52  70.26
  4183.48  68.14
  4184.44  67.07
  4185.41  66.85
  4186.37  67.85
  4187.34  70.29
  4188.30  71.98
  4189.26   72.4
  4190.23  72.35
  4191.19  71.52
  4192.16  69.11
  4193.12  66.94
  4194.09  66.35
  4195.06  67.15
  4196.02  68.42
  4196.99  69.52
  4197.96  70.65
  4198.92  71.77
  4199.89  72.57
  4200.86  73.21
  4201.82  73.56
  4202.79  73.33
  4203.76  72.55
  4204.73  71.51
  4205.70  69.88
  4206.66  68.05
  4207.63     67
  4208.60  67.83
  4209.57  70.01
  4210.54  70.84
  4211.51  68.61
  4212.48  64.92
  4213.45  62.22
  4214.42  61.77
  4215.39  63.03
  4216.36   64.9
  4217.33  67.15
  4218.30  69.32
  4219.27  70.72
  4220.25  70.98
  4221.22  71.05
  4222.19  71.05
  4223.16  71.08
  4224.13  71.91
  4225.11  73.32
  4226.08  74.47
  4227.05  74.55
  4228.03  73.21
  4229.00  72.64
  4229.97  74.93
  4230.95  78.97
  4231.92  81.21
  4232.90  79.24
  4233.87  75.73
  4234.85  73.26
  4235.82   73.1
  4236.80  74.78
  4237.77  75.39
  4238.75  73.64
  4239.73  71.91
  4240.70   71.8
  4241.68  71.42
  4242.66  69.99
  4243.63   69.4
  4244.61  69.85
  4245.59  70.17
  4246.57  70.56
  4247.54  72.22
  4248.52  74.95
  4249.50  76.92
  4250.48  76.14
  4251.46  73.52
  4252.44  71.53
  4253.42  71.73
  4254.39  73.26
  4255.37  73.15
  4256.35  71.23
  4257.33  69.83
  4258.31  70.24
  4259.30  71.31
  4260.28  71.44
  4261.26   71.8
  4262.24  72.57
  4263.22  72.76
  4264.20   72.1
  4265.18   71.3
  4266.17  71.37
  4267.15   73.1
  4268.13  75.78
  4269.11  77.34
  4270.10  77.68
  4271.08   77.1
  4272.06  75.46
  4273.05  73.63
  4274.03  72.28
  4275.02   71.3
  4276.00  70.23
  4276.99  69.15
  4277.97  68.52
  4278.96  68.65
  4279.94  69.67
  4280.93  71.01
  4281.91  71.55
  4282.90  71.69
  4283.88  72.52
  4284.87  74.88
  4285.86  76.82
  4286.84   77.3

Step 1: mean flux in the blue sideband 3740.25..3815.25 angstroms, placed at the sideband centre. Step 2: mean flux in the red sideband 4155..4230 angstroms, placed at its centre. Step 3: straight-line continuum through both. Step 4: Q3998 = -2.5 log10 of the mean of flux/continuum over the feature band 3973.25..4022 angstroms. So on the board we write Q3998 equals -0.16 mag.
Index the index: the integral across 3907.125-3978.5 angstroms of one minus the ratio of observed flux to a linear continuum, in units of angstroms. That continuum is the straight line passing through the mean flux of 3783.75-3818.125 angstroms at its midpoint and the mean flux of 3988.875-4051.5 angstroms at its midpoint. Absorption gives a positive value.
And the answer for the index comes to 9.7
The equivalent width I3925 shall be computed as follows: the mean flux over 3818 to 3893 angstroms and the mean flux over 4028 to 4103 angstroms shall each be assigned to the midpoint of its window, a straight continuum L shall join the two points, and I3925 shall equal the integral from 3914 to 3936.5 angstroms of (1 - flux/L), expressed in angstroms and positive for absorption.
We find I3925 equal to 4.3 angstroms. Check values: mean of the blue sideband 74.9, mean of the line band 76.4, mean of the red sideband 133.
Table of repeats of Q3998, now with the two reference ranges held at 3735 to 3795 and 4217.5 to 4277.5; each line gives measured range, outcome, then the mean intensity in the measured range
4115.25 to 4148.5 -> -0.25 mag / 94.1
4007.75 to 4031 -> -0.16 mag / 89.5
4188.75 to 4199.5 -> 0.06 mag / 69.7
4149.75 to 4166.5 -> -0.06 mag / 78.7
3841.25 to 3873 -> 0.11 mag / 72.2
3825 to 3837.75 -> 0.06 mag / 75.9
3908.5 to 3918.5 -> -0.01 mag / 80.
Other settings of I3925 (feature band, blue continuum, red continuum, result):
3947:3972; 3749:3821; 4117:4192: 1.9 angstroms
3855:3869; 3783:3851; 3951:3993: 0.0 angstroms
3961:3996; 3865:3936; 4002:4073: 4.9 angstroms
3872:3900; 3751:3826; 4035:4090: 5.6 angstroms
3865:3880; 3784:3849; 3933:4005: 0.1 angstroms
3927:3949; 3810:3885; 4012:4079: 4.4 angstroms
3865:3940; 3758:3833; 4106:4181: 3.0 angstroms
